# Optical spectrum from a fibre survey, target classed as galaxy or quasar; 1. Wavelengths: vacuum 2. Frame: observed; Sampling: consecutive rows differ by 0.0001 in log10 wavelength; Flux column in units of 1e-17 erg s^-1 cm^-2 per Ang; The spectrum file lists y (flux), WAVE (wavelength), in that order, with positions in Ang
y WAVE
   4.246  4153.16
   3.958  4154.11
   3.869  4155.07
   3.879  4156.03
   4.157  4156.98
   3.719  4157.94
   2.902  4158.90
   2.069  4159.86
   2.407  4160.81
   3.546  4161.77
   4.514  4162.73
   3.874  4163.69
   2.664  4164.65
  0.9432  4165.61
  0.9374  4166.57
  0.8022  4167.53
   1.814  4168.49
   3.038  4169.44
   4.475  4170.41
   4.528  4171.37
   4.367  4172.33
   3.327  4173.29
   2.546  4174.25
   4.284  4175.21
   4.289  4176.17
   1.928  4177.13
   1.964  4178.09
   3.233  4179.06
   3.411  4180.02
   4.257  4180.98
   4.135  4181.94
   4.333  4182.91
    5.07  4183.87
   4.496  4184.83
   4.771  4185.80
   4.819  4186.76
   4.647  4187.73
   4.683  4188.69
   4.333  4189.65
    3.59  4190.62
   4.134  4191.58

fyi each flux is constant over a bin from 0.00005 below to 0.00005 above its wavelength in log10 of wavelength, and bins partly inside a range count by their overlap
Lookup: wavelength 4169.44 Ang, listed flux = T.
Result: 3.038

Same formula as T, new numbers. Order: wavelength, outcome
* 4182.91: 4.333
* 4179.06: 3.233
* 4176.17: 4.289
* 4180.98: 4.257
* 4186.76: 4.819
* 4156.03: 3.879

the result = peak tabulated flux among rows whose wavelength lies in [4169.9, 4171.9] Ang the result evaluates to 4.528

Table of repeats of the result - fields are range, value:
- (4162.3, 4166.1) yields 4.514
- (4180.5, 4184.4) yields 5.07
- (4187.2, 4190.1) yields 4.683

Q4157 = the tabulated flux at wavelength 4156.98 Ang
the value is 4.157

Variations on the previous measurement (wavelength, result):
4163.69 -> 3.874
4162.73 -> 4.514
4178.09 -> 1.964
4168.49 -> 1.814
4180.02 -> 3.411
